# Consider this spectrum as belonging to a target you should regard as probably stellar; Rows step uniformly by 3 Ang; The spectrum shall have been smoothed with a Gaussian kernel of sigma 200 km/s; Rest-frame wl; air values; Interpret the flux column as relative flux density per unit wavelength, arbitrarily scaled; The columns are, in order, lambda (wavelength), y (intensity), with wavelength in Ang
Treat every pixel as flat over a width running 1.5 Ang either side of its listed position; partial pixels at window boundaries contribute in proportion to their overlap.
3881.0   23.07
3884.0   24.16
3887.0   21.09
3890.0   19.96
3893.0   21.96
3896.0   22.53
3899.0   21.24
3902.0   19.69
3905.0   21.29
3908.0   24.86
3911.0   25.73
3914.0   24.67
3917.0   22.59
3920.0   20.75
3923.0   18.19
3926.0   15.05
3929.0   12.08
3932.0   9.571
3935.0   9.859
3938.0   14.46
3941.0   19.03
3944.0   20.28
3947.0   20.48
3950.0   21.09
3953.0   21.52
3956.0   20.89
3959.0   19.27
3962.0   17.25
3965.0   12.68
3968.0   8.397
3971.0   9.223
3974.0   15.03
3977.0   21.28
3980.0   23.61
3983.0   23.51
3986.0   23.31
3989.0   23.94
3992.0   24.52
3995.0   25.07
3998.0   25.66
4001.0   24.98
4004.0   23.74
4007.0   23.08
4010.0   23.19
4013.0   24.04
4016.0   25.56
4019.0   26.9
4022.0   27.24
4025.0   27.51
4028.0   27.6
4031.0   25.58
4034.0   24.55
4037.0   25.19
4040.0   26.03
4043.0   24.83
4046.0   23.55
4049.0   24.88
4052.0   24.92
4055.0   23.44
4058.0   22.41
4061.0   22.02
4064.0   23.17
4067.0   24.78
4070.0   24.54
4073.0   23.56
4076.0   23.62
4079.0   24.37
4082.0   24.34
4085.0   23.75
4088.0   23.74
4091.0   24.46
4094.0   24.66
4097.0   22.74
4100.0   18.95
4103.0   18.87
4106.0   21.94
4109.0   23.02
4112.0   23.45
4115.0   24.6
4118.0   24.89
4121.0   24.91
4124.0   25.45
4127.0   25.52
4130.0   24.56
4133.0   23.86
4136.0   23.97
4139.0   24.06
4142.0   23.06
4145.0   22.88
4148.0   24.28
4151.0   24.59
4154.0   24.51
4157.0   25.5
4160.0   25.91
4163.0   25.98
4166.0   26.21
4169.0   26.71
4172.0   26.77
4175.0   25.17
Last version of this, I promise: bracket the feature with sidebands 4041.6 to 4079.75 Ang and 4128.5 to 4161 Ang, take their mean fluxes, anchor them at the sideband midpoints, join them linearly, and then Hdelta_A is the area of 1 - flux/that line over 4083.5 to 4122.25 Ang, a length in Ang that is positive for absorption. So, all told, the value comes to 1.6 Ang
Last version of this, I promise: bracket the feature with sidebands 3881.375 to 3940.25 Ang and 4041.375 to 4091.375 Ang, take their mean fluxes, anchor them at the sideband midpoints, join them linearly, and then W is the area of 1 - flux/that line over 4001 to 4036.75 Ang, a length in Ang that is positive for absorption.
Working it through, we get -4.4 Ang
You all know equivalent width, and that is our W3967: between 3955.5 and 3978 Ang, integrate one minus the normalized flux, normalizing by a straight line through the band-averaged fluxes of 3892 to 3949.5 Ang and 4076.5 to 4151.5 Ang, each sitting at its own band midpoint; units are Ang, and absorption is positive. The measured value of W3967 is 5.7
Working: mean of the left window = 19.2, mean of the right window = 23.6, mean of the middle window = 15.1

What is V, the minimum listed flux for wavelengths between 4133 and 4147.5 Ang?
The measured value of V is 22.88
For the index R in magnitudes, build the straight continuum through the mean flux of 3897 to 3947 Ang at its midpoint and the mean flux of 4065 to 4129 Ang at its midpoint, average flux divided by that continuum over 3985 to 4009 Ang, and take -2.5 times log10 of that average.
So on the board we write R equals -0.16 mag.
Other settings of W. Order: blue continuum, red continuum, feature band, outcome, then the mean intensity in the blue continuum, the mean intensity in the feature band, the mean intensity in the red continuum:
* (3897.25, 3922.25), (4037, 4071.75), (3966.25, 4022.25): 3.3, 22.5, 22.1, 24.1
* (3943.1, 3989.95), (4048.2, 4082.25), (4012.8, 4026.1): -3.1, 18.8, 26.4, 23.8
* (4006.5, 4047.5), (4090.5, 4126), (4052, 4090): 0.7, 25.4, 23.7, 23.2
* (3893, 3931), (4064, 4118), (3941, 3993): 5.6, 20.6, 19.1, 23.3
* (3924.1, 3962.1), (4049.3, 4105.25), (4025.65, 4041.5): -3.5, 17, 25.9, 23.3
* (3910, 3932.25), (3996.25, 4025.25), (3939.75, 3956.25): 0.2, 18.9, 20.5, 25.1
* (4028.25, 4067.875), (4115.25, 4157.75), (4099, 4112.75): 1.8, 24.4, 21.2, 24.4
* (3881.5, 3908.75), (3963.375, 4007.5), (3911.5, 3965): 7.9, 21.8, 18.1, 20.5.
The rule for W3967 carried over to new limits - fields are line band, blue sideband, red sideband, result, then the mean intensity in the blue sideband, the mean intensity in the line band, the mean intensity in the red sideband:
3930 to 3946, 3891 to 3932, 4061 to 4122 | 4.7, 20.4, 14.7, 23.4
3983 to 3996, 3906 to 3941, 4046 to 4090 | -2.1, 18.1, 24.1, 23.8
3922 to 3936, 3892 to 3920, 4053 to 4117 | 6.1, 22.6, 12.9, 23.2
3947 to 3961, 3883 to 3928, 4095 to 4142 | 0.9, 21.4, 20.5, 23.4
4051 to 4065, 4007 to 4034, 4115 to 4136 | 1.2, 25.7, 23.1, 24.8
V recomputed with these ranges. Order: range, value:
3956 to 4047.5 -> 8.397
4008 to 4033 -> 23.19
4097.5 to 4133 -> 18.87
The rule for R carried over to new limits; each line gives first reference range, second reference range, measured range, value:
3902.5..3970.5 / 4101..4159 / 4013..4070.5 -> -0.18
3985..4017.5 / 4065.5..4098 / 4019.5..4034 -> -0.11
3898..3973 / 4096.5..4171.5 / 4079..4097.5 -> -0.06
